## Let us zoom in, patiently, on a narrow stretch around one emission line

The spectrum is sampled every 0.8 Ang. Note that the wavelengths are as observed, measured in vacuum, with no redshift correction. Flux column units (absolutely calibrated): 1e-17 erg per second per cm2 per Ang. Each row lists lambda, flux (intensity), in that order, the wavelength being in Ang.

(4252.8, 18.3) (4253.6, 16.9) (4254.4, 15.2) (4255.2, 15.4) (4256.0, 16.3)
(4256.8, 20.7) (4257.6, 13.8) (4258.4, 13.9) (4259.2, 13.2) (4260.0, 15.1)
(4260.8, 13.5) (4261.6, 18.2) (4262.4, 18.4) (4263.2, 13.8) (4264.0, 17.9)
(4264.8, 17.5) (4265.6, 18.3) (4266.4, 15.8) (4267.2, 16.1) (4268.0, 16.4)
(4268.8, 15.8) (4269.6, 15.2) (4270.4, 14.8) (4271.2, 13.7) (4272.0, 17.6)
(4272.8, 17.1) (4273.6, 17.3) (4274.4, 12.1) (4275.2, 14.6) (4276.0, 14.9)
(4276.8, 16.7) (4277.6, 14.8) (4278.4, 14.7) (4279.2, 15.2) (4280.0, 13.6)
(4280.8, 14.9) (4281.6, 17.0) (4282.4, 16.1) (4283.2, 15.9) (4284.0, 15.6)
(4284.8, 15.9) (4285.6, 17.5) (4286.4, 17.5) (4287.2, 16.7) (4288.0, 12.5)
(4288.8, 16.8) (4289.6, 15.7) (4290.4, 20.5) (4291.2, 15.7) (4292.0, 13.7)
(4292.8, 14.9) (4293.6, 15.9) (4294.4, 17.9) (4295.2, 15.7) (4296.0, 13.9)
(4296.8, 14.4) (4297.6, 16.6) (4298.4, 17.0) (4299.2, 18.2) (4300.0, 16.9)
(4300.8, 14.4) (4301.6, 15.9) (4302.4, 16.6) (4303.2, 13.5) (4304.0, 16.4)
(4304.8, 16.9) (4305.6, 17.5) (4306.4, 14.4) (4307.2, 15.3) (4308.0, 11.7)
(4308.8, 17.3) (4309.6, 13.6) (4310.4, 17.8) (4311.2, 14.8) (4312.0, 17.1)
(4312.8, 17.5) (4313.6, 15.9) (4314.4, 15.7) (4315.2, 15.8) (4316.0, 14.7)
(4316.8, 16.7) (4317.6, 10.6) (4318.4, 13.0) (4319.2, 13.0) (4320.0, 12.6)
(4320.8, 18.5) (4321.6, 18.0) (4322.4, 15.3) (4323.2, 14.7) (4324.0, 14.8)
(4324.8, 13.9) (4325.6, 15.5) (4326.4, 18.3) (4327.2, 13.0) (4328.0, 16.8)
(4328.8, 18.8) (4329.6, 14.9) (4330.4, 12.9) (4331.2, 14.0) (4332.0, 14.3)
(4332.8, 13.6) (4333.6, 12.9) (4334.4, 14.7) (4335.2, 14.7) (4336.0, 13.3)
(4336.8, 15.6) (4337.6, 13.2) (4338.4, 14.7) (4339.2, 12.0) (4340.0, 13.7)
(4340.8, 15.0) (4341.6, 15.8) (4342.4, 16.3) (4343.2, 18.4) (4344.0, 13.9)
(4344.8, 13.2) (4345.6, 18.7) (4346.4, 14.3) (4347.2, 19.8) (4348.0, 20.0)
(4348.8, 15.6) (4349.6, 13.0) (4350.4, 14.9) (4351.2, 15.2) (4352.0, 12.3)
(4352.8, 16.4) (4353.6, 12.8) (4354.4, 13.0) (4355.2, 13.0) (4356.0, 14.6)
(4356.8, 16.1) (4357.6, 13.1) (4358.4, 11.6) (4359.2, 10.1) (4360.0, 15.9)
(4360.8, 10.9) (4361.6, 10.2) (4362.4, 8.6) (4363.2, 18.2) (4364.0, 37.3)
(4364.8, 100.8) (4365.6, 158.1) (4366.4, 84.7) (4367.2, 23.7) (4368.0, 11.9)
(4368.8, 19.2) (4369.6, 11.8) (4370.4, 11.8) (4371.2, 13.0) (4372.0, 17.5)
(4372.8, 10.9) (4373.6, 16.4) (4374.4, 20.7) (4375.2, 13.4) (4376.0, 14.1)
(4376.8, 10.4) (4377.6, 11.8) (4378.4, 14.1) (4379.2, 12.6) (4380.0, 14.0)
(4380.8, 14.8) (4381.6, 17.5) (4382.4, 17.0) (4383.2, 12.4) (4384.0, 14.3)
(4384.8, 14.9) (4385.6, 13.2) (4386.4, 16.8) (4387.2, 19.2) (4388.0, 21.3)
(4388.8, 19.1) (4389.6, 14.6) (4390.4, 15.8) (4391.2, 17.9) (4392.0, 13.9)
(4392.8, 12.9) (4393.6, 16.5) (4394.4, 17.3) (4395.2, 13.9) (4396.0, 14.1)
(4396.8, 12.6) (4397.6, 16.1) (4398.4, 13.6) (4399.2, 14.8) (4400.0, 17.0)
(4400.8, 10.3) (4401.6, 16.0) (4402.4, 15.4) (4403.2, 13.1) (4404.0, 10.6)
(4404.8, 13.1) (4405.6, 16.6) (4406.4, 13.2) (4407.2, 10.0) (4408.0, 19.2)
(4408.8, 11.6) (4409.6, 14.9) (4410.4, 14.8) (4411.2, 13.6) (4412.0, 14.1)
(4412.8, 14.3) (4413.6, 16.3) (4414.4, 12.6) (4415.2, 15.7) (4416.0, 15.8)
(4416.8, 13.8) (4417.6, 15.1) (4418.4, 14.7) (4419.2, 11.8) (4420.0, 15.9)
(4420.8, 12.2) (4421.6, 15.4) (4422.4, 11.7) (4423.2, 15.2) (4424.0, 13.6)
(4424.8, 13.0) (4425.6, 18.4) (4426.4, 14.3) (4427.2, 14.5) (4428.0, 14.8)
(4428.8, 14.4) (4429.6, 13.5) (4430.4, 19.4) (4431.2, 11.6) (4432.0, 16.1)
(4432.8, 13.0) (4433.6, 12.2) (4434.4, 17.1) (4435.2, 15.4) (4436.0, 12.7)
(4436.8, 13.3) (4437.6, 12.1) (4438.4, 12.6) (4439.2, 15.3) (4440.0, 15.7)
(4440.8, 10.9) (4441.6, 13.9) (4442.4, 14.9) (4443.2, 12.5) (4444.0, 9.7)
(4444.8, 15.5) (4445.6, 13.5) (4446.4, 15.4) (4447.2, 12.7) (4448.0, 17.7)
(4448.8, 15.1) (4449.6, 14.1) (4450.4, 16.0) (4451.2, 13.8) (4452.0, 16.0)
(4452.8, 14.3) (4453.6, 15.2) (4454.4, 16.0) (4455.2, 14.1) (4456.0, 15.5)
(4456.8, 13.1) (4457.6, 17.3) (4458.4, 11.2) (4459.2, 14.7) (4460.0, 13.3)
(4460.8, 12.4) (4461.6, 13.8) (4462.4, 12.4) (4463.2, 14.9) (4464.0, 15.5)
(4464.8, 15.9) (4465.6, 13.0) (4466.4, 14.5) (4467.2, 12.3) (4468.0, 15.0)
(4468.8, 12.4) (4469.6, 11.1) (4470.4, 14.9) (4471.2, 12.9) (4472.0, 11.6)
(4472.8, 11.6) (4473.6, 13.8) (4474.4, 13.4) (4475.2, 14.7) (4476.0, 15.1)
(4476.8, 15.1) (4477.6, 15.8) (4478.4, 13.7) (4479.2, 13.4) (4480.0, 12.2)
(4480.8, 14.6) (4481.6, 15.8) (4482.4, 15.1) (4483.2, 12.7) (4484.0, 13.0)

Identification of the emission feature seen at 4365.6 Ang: H-gamma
